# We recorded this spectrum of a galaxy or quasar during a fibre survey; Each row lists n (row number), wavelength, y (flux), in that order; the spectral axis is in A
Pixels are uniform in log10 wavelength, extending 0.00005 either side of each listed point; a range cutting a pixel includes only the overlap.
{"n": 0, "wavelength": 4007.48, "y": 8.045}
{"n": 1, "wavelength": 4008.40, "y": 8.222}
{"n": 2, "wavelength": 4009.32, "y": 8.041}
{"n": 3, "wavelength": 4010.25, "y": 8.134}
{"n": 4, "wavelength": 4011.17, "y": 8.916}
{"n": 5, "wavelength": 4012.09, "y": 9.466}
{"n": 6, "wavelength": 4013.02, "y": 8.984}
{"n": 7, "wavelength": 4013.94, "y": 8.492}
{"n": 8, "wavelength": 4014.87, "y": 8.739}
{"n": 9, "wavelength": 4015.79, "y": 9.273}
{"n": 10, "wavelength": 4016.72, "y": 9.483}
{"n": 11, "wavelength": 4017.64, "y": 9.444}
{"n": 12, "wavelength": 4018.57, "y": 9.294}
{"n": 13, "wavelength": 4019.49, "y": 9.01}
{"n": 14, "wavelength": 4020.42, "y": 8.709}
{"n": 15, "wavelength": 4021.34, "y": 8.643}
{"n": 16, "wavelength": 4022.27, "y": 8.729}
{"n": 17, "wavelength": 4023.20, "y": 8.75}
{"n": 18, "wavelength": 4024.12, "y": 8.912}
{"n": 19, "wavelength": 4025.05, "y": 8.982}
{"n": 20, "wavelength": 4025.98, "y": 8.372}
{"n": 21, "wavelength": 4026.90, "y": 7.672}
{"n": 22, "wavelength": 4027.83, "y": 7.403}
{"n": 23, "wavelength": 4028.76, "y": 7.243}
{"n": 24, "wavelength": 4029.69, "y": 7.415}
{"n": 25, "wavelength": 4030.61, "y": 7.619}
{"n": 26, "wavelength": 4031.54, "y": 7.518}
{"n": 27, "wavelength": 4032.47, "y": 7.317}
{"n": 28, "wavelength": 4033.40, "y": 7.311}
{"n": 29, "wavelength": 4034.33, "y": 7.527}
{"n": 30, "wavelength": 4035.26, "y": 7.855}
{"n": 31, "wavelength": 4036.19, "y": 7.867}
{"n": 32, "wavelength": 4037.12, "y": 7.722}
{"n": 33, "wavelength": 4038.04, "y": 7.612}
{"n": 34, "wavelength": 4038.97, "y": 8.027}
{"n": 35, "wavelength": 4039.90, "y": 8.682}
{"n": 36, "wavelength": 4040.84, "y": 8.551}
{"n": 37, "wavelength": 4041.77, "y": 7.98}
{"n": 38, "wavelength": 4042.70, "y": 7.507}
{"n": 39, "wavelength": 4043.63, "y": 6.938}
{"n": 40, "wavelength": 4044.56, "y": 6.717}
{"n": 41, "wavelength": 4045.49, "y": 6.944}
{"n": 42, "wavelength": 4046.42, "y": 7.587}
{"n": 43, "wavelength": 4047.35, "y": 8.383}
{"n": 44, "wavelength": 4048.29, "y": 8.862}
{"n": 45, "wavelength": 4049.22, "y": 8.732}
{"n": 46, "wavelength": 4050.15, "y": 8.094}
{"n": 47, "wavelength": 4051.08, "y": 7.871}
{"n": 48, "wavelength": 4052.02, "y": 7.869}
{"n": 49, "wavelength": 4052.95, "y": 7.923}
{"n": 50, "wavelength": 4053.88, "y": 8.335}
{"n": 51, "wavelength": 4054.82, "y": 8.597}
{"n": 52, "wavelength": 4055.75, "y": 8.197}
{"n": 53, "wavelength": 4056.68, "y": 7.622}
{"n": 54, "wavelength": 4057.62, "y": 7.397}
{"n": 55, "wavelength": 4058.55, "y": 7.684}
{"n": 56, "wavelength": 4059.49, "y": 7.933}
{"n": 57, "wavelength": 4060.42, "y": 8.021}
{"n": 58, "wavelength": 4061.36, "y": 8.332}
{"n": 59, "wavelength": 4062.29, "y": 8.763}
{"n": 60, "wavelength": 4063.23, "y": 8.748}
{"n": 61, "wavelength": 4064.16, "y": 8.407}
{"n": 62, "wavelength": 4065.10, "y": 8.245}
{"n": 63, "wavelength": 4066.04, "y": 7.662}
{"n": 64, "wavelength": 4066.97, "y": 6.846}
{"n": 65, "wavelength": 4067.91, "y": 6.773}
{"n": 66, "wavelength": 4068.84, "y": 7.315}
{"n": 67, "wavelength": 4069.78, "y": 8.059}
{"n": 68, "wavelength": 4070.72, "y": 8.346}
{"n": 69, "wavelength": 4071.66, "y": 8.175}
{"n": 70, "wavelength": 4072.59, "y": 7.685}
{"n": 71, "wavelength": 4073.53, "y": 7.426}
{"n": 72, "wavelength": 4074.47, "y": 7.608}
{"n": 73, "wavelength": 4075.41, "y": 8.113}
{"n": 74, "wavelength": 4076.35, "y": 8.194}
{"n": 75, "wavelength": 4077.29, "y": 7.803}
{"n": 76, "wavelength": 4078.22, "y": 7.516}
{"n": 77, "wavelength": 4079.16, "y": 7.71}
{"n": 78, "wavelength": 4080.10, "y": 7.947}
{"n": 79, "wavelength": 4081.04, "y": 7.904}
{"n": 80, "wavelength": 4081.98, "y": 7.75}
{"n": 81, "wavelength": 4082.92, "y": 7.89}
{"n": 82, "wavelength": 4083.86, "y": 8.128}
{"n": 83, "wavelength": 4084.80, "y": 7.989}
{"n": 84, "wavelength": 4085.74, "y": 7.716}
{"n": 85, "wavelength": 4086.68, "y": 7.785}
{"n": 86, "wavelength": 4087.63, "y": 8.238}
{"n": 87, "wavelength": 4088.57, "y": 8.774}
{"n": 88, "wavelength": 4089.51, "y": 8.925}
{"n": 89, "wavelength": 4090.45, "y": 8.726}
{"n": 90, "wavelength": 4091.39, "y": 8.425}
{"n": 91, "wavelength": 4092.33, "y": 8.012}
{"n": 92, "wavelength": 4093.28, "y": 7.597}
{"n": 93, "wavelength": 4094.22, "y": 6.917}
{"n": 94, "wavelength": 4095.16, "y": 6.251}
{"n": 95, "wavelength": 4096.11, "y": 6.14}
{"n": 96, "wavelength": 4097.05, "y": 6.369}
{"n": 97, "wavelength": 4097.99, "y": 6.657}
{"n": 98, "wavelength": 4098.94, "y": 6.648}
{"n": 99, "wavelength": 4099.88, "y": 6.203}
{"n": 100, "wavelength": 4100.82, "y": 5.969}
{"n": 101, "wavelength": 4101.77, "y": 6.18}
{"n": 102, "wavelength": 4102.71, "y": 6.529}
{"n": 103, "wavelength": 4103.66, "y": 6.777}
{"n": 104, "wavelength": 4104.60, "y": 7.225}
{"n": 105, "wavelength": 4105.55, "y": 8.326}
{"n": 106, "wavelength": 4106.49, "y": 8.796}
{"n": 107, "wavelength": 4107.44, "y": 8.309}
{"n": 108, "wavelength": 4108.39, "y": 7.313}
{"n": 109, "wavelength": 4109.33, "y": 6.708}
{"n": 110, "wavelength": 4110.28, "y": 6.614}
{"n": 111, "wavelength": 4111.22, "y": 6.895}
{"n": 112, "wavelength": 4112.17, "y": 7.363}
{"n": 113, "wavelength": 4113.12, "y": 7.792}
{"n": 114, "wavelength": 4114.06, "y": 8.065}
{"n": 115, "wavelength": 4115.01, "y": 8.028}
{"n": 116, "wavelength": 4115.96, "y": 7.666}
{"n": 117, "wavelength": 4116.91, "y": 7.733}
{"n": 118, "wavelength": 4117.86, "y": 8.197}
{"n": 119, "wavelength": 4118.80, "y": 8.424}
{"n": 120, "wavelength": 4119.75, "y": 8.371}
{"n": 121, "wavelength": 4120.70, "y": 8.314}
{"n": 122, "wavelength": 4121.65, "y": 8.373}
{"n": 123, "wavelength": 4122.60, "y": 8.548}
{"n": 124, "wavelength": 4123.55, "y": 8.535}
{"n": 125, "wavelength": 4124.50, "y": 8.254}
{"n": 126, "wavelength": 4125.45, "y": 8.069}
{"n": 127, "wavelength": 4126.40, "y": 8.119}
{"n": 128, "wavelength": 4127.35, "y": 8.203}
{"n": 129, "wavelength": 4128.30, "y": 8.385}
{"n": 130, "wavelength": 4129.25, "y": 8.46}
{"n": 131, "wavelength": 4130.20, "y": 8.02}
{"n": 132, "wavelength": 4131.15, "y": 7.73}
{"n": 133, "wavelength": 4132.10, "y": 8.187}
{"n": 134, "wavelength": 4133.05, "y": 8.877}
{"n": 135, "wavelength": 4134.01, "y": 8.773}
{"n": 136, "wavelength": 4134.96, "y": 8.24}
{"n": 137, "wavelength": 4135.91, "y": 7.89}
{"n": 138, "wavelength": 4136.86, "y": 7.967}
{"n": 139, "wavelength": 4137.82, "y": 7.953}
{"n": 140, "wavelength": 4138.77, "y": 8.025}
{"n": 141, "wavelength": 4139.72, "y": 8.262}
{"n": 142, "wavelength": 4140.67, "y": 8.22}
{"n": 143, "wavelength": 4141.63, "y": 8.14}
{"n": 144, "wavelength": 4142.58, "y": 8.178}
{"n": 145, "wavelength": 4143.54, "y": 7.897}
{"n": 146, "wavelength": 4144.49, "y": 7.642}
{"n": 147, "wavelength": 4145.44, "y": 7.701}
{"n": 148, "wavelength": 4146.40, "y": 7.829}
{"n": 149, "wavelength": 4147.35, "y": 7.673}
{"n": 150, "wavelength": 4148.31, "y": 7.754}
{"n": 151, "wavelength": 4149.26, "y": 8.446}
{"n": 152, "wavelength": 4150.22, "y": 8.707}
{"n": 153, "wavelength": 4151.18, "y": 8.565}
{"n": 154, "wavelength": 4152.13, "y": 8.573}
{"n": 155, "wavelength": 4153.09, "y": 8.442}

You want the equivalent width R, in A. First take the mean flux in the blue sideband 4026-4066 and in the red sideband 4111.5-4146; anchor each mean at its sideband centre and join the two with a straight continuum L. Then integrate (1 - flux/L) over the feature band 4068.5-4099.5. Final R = 1.07 A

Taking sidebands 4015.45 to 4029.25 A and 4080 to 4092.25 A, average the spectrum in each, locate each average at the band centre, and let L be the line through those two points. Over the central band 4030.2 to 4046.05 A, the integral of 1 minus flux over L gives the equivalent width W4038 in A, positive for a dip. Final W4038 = 1.7 A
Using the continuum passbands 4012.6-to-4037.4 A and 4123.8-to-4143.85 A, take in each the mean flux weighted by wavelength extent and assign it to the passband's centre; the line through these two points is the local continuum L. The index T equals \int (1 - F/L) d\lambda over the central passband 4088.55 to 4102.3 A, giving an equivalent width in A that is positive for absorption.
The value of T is 1.8 A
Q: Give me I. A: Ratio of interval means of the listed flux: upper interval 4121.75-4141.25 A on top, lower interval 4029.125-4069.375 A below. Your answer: 1.05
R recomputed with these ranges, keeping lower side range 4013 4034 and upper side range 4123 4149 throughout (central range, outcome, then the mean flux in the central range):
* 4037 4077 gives 1.86 A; 7.92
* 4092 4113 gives 3.07 A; 7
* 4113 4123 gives 0.01 A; 8.15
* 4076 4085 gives 0.41 A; 7.88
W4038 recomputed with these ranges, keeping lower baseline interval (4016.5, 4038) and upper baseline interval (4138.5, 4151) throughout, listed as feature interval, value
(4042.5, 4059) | 0.61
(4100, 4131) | 1.27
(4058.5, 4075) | 0.49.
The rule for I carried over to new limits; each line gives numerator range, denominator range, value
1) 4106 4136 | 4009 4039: 0.97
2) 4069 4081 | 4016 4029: 0.91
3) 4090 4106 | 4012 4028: 0.79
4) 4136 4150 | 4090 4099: 1.11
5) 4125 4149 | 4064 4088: 1.04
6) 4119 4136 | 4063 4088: 1.06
